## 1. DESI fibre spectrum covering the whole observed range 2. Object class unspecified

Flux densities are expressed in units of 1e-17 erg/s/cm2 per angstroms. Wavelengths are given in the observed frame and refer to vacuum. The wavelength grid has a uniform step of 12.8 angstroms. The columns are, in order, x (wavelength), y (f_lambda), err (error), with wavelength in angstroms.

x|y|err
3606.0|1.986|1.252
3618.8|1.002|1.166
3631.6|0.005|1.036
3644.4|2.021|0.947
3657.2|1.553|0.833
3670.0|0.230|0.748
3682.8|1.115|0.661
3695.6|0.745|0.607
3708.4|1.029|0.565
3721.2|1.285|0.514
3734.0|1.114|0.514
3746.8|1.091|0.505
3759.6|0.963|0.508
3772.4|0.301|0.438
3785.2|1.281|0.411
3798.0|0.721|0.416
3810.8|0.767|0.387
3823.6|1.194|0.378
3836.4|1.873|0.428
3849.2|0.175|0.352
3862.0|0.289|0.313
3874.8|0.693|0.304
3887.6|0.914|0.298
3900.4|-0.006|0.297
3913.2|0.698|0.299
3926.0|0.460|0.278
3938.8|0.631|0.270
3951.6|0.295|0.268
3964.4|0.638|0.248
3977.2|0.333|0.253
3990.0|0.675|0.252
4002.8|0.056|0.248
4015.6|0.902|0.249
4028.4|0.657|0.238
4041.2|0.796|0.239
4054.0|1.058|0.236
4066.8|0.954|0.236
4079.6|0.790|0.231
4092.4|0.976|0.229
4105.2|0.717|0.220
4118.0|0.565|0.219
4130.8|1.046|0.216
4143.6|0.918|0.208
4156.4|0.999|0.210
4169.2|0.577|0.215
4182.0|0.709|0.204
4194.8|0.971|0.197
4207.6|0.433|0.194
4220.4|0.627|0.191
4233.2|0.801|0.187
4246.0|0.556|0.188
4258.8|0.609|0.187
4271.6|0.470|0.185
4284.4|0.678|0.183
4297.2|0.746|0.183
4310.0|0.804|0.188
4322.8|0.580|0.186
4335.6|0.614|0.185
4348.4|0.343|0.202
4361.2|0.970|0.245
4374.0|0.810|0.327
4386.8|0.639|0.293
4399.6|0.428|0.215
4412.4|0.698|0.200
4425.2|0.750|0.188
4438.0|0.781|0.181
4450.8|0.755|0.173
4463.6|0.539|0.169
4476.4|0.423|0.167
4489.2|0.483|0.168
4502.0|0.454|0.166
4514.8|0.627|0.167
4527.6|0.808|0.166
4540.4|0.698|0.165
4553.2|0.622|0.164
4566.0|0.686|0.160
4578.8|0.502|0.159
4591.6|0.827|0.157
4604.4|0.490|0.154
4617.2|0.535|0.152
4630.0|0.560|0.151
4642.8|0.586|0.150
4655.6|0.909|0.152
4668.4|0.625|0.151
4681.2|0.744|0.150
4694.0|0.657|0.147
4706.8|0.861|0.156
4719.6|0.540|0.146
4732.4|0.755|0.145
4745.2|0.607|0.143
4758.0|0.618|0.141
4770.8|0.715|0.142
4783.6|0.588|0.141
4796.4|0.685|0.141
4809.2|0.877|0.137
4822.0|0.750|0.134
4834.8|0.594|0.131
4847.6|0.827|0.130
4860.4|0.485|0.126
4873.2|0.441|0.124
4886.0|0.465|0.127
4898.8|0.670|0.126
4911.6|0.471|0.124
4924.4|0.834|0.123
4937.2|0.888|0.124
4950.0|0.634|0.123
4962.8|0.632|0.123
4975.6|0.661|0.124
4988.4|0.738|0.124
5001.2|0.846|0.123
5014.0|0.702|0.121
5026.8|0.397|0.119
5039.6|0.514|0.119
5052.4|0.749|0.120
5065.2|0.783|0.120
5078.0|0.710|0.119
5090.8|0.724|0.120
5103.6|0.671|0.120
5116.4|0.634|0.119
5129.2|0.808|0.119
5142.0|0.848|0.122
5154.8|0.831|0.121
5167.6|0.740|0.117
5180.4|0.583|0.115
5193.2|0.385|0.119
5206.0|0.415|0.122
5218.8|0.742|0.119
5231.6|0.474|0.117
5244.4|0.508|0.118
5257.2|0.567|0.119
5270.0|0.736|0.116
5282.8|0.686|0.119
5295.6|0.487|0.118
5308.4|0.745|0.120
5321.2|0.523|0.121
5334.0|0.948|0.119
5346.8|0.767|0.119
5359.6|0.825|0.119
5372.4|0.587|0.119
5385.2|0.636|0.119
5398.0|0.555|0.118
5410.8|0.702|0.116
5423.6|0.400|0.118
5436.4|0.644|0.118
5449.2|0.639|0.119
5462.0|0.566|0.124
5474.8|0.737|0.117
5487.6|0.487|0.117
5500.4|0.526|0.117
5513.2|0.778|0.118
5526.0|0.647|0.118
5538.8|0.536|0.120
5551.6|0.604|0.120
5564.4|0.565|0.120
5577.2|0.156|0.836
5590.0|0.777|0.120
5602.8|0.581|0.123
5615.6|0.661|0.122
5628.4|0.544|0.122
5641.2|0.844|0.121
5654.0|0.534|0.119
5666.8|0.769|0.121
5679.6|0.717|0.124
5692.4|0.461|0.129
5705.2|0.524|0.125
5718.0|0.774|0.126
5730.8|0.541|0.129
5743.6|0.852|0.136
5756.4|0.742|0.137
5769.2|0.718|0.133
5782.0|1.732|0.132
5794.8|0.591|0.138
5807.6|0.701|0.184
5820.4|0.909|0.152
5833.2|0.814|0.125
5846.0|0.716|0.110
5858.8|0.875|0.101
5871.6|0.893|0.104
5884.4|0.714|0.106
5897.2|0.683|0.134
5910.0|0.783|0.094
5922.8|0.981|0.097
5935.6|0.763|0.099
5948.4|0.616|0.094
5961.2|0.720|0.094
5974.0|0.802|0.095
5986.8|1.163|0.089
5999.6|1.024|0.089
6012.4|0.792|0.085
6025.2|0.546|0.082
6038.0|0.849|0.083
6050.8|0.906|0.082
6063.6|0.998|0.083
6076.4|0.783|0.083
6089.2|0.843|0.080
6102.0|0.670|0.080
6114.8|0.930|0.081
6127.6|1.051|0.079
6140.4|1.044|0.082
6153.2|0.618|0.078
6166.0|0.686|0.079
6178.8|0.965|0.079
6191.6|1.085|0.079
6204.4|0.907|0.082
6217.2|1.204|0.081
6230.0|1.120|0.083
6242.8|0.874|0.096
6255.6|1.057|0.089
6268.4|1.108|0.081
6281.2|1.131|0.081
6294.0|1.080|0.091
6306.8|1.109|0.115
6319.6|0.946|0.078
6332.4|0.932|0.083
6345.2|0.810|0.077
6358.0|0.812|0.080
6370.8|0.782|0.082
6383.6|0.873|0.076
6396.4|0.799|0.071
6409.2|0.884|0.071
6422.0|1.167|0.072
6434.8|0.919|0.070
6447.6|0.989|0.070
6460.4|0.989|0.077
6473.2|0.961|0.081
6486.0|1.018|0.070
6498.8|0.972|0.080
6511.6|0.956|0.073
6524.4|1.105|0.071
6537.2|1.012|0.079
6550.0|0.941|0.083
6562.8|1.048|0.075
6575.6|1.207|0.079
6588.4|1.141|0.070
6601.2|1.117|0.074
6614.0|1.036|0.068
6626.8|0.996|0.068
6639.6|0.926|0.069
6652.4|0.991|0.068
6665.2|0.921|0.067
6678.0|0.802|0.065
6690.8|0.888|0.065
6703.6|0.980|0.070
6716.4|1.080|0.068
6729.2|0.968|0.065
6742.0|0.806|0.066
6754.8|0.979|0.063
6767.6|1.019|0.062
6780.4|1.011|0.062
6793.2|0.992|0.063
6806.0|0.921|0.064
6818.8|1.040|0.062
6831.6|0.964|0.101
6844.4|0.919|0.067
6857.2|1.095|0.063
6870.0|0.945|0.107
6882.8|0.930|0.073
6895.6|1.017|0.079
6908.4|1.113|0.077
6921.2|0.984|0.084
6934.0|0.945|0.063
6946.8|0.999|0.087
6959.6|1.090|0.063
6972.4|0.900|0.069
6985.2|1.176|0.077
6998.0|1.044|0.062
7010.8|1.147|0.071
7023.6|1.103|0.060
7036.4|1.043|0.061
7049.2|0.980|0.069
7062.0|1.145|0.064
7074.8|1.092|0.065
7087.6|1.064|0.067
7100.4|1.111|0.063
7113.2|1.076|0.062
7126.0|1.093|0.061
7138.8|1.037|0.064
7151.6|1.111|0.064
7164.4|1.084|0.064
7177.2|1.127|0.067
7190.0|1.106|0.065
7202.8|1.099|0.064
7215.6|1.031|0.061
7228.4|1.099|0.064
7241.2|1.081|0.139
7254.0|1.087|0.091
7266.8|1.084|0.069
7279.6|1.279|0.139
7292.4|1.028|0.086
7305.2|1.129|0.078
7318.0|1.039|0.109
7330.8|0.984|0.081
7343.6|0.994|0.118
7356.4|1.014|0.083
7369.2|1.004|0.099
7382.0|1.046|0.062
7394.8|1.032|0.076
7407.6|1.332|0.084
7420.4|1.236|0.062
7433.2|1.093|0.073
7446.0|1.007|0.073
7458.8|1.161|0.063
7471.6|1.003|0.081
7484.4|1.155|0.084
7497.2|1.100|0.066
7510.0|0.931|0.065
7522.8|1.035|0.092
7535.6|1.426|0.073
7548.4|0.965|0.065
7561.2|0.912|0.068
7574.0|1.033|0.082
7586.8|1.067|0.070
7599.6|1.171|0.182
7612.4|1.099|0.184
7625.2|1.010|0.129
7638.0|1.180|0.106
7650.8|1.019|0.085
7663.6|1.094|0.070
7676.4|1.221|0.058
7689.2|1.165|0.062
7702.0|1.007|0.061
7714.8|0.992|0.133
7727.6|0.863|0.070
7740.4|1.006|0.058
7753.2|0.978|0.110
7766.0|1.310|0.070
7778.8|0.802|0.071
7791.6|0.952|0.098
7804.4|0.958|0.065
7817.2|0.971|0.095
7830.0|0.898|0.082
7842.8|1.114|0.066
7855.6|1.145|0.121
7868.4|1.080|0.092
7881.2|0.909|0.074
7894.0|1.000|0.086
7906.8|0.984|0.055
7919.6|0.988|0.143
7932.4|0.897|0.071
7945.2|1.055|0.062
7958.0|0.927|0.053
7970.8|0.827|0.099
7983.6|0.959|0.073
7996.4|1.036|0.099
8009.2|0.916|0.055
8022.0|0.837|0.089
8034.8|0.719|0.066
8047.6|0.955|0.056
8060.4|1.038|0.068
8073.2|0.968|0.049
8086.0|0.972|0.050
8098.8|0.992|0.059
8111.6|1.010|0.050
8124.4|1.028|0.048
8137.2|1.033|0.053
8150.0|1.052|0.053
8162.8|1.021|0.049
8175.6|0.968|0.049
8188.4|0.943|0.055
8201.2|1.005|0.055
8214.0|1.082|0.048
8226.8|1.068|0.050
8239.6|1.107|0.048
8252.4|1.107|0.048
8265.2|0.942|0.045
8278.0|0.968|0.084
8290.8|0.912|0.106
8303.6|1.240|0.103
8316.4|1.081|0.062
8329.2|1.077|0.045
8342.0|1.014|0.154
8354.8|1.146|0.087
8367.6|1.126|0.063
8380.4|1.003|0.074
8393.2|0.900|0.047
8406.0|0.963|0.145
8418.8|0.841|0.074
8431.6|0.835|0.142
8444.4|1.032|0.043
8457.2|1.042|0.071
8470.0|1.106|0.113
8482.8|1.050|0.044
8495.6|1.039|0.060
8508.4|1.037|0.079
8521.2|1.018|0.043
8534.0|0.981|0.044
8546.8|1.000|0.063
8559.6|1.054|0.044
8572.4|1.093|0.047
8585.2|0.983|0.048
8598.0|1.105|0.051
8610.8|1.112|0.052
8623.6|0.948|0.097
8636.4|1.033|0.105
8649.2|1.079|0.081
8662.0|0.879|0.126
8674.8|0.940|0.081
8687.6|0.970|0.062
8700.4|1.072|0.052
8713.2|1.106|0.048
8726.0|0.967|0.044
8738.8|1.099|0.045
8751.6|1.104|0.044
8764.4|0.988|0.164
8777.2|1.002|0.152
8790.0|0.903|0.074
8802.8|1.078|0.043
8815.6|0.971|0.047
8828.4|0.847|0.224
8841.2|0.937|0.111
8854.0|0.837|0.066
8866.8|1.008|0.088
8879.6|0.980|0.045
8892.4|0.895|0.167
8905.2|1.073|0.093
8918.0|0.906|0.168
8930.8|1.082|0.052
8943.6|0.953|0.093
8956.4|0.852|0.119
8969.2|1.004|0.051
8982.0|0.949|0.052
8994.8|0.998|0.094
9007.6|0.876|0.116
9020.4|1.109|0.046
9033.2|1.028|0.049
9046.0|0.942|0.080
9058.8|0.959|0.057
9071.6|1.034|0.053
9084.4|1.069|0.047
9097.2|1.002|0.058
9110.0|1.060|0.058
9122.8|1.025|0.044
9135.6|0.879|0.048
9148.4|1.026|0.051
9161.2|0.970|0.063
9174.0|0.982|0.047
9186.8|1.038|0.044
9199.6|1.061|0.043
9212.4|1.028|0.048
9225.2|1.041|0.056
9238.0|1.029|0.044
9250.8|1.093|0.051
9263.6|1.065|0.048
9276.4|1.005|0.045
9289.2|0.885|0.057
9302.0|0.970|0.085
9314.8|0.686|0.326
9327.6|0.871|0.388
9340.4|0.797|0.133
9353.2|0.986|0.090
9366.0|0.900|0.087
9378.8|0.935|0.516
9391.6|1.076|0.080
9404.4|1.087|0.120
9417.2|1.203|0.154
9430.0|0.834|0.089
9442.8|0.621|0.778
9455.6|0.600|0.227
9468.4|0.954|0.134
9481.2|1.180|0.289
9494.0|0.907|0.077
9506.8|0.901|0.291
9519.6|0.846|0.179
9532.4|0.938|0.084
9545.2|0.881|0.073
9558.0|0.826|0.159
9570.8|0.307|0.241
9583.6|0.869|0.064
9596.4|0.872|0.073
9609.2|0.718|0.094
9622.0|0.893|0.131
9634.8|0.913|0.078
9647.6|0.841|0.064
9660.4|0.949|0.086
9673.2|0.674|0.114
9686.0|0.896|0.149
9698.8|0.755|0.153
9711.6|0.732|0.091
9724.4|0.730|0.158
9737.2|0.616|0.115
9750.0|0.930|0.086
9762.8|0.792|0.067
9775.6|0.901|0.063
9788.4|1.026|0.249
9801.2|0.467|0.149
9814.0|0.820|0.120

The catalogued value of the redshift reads 0.551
